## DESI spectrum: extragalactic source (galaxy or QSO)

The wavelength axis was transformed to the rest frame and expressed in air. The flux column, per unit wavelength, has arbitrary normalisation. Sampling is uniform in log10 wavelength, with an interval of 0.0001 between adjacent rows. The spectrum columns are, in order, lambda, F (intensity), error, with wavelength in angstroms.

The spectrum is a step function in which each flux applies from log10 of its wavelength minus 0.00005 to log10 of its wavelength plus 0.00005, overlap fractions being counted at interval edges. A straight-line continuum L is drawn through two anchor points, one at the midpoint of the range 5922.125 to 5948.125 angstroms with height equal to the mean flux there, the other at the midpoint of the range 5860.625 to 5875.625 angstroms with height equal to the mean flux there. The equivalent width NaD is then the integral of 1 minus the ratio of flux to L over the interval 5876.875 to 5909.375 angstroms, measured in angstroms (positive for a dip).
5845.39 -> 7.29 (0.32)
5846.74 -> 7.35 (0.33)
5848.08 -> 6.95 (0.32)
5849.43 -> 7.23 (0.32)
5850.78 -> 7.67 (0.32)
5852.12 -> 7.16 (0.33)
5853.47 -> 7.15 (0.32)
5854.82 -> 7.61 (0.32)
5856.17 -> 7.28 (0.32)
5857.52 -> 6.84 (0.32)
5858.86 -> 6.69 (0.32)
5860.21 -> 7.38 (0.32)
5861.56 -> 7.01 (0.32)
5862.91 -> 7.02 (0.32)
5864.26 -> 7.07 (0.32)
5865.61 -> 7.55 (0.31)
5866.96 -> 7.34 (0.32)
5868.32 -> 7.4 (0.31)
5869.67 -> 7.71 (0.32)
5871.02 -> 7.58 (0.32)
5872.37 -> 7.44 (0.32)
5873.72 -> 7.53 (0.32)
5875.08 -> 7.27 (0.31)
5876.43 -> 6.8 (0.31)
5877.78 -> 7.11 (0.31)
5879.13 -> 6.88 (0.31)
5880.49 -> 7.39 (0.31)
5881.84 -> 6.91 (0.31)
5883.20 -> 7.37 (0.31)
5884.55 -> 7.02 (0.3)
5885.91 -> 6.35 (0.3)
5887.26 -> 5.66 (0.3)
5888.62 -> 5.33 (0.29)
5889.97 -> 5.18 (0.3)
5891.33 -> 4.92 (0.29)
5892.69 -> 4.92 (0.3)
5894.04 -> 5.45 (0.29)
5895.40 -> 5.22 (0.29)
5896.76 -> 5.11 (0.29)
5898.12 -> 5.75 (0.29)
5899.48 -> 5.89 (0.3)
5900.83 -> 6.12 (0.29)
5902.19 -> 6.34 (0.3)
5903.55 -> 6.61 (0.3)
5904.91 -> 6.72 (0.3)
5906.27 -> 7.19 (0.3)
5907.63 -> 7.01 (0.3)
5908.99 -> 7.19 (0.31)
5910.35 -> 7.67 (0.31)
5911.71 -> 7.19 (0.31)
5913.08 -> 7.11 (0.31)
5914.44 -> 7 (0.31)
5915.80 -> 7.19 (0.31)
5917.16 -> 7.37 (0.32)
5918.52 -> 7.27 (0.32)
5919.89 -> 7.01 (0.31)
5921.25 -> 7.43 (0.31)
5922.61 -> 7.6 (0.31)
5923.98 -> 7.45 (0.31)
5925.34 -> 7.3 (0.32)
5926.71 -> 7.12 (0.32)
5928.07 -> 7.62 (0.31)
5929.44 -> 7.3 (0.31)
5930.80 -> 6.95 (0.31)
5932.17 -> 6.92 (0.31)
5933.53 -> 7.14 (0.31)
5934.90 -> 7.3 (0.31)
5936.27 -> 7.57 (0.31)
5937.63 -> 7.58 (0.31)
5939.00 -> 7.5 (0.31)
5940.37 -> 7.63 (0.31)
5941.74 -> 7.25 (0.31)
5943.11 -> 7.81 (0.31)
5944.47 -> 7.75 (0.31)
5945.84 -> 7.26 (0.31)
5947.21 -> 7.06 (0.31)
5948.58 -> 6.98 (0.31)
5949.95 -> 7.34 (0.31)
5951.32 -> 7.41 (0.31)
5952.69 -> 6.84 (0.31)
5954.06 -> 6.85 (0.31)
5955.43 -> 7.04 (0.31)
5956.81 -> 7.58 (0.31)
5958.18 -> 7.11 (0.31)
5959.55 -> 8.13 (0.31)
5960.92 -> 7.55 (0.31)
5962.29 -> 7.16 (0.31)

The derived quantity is 5.0 angstroms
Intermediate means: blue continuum 7.35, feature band 6.23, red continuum 7.37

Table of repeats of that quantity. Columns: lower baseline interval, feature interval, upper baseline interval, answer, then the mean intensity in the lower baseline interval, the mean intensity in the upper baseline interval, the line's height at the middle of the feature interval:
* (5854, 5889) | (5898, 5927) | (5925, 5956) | 0.8 angstroms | 7.07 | 7.28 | 7.2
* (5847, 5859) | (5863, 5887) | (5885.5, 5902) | -3.4 angstroms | 7.21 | 5.5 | 6.29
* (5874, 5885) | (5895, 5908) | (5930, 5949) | 1.8 angstroms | 7.11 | 7.34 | 7.2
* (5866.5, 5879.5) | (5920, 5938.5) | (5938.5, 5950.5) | 0.1 angstroms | 7.32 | 7.4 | 7.38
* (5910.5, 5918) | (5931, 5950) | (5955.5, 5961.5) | 0.1 angstroms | 7.21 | 7.53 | 7.4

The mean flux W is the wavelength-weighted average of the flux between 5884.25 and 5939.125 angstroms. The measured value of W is 6.69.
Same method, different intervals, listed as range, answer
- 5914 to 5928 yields 7.3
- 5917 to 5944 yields 7.36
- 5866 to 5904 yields 6.46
